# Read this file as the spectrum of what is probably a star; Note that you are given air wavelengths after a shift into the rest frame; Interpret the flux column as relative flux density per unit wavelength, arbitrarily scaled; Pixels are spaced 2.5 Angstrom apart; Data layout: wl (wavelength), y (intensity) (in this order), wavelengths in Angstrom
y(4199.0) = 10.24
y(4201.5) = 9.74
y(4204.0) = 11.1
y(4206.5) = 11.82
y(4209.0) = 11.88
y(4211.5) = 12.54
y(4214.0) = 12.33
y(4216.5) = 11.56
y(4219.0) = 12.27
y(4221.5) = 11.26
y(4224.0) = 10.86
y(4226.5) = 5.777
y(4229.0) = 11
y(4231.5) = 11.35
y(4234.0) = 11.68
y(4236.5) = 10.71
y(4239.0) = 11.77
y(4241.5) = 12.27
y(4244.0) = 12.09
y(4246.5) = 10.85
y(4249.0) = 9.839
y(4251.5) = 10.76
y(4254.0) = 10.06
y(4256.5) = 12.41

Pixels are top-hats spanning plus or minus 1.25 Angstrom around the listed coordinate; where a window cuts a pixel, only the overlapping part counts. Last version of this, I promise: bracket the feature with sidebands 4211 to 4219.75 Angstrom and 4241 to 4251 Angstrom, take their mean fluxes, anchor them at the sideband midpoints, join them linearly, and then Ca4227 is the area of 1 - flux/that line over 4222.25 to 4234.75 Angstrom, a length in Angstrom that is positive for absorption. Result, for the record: 1.69 Angstrom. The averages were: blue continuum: 12.1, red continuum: 11.1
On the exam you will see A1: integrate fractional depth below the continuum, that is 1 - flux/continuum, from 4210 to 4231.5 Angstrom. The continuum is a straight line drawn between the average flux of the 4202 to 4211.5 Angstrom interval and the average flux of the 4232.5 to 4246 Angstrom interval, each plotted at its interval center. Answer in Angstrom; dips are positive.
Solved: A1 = 1.2 Angstrom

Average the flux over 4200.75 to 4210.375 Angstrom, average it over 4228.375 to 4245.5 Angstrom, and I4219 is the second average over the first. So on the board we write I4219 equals 1.03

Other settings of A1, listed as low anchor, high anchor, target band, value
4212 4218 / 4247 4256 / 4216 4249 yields 0.8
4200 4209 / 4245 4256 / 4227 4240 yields -0.3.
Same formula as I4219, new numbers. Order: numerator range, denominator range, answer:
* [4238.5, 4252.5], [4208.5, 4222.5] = 0.94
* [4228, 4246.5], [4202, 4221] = 0.97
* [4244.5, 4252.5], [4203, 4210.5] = 0.91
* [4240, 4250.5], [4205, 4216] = 0.93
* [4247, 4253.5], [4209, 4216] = 0.84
